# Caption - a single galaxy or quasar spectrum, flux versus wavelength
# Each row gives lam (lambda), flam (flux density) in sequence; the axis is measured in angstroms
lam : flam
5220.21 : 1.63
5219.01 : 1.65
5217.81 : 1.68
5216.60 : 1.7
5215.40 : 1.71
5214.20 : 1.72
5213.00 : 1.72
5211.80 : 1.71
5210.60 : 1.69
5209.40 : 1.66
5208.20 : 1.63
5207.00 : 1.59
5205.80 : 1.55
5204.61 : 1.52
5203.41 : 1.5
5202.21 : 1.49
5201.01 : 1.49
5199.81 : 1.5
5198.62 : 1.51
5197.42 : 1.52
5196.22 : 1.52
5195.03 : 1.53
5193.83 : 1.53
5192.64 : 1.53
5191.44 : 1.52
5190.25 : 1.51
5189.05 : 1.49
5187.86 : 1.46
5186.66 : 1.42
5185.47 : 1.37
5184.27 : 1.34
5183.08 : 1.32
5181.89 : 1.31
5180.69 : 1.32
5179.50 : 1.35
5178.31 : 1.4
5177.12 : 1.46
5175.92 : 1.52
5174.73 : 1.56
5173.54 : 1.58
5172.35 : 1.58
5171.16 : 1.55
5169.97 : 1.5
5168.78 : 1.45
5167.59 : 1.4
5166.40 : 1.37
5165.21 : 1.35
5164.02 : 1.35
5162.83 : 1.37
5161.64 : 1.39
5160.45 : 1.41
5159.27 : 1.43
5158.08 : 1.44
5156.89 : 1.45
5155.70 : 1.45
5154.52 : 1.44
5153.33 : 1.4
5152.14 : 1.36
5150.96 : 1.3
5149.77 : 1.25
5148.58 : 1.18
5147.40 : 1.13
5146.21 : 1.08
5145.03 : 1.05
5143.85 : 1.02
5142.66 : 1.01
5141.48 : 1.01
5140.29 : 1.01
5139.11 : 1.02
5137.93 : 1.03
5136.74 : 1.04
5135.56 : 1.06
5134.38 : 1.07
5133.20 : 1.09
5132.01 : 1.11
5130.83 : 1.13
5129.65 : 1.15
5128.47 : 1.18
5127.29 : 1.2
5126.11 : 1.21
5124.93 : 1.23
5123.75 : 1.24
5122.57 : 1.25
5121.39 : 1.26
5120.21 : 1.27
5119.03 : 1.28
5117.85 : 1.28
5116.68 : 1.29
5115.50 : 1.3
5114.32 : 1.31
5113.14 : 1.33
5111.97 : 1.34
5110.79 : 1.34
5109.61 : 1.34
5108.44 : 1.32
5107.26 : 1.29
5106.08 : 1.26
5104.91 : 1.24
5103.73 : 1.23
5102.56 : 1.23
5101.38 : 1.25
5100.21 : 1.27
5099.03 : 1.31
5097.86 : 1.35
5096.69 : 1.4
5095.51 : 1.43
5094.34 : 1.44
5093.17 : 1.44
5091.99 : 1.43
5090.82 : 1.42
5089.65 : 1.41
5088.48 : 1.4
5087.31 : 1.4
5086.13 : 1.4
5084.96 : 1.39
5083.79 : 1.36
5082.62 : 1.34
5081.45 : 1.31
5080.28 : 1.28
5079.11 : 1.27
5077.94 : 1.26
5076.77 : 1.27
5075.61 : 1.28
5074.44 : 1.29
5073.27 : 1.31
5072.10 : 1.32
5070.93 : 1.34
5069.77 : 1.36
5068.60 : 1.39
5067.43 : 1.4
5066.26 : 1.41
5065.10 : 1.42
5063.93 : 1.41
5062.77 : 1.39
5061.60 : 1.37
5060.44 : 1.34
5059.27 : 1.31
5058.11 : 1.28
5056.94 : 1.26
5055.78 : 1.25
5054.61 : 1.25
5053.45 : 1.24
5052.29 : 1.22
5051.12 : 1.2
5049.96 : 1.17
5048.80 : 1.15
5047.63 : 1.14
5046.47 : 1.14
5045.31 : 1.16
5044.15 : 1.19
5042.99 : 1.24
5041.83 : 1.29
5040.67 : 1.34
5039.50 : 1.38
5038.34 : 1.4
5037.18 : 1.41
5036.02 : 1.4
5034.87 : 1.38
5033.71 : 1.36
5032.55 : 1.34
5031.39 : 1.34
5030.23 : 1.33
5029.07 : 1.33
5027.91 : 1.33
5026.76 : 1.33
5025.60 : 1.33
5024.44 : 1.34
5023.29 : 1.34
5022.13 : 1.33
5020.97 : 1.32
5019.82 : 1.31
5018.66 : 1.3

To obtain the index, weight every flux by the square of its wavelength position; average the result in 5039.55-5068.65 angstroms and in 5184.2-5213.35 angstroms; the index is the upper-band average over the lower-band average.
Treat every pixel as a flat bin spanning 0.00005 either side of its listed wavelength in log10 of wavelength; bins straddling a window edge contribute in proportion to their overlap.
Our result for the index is 1.27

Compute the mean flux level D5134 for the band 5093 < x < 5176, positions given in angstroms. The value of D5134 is 1.28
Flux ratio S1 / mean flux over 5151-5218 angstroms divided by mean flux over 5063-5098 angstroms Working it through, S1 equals 1.09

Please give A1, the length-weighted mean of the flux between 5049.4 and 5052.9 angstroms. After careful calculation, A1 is 1.2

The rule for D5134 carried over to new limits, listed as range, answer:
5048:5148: 1.26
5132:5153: 1.1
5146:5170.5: 1.36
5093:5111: 1.32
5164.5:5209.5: 1.48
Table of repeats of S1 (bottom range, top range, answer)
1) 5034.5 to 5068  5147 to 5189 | 1.08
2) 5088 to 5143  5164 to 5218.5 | 1.21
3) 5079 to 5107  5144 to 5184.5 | 1.02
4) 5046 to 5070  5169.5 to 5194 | 1.13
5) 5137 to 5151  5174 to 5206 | 1.35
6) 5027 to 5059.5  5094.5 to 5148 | 0.94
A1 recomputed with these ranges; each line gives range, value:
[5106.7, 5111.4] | 1.32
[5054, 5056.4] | 1.25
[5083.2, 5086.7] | 1.38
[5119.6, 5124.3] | 1.25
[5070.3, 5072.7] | 1.33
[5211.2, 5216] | 1.72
